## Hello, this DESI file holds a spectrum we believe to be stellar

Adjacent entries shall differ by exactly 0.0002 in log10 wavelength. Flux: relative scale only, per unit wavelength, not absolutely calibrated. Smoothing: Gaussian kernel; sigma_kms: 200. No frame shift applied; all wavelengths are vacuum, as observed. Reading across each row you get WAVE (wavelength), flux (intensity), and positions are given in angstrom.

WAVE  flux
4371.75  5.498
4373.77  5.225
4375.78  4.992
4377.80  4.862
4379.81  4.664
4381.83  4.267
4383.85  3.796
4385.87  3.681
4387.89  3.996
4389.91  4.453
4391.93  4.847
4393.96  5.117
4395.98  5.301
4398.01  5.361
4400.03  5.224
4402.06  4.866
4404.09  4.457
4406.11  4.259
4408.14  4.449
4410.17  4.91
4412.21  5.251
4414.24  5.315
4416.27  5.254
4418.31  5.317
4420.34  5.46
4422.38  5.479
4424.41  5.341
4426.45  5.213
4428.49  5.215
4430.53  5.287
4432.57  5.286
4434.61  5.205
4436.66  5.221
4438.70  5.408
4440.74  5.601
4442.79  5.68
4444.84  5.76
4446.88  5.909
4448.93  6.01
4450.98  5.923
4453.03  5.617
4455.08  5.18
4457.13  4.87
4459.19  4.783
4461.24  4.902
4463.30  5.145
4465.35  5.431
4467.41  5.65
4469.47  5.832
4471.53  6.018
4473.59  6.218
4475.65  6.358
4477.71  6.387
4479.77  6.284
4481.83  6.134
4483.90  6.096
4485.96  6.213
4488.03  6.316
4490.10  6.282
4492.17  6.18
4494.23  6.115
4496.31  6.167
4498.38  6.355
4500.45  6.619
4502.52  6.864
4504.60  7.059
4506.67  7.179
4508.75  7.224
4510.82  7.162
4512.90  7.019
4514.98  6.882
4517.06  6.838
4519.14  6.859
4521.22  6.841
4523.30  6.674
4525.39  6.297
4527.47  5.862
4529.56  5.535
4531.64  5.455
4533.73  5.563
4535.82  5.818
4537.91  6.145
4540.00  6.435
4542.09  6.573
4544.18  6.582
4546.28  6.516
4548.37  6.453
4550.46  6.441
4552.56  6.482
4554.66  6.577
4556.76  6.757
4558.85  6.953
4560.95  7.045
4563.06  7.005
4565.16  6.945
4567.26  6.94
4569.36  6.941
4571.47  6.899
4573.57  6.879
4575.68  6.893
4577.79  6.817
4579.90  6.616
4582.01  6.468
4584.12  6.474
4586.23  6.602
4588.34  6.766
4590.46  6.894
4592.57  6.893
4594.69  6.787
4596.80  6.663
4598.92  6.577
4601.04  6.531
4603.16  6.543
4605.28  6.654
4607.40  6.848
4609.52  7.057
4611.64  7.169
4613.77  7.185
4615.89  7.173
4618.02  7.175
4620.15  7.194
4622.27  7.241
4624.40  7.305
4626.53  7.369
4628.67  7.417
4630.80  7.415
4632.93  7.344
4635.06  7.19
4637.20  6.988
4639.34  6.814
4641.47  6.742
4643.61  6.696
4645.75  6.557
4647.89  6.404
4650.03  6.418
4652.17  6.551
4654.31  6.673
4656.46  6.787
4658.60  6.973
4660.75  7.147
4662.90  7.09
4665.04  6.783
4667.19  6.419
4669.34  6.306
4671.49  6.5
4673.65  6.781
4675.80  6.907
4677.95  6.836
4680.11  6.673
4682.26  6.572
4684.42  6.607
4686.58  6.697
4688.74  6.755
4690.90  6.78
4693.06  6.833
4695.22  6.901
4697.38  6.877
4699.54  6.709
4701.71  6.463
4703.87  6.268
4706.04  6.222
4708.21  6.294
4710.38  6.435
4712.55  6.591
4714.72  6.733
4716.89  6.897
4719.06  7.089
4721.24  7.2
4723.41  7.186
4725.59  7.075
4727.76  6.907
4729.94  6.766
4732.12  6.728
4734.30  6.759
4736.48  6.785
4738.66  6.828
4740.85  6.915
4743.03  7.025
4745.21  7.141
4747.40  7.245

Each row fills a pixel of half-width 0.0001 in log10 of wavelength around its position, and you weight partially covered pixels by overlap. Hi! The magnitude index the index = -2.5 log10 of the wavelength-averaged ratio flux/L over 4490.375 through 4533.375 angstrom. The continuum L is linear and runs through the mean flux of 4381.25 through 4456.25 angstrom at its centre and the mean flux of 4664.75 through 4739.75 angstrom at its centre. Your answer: -0.16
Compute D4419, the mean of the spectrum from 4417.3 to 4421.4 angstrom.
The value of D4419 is 5.39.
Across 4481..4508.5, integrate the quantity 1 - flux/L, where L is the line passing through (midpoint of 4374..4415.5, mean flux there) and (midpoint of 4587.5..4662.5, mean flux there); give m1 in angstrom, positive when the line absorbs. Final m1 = -3.8 angstrom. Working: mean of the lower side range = 4.72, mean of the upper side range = 6.92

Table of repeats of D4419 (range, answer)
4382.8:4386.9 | 3.74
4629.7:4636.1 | 7.33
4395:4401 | 5.3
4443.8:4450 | 5.89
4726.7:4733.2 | 6.8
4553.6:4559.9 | 6.77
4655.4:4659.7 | 6.88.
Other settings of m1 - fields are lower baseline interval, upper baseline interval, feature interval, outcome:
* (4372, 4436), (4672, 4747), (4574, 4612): -4.1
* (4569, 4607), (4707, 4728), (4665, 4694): 0.6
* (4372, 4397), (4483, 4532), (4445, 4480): 1.0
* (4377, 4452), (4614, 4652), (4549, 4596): -2.1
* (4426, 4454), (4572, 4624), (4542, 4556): -0.2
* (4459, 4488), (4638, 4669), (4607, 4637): -3.0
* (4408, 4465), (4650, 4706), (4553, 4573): -2.8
